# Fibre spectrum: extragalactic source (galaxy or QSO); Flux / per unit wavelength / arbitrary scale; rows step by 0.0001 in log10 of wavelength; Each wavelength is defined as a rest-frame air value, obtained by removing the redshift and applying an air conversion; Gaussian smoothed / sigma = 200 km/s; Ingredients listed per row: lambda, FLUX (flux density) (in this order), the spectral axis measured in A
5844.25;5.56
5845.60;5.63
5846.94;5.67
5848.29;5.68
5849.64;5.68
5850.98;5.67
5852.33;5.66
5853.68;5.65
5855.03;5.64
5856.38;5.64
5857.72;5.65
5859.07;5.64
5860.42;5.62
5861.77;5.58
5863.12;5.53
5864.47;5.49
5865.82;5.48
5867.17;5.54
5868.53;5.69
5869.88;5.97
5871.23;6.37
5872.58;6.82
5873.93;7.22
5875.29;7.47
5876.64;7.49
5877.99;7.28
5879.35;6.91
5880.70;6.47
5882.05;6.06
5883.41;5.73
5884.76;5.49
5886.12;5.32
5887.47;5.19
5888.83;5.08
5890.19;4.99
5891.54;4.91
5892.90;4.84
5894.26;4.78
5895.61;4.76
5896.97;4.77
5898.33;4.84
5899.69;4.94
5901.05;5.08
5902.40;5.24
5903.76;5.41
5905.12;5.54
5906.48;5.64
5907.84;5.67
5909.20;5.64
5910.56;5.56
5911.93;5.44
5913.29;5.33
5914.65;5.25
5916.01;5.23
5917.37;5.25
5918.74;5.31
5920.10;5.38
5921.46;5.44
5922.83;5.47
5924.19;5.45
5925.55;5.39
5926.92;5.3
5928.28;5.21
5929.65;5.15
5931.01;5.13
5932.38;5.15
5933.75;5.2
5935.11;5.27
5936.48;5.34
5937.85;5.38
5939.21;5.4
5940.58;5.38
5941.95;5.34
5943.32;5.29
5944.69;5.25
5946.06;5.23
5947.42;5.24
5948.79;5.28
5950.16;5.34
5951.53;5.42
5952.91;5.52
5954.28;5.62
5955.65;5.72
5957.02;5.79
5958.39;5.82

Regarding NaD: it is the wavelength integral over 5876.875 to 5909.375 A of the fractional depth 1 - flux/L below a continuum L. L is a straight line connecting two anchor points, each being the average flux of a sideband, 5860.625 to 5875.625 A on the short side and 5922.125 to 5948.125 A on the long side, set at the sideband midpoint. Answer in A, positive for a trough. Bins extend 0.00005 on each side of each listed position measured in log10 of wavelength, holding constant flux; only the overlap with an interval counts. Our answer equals 1.75 A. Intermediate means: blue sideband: 6.06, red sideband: 5.29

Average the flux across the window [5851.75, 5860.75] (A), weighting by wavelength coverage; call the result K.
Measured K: 5.64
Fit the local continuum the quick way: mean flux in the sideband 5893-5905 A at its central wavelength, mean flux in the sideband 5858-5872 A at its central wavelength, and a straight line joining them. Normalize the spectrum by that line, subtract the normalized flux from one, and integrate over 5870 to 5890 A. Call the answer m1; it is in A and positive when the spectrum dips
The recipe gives -3.4 A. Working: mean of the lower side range 5.7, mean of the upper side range 5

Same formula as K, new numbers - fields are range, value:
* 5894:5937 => 5.27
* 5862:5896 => 5.88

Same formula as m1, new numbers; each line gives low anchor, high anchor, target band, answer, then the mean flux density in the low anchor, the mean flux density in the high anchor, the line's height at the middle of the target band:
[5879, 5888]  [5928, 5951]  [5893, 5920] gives 1.8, 5.86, 5.27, 5.62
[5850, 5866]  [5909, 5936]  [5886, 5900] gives 1.3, 5.61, 5.32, 5.45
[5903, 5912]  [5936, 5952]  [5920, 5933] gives 0.3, 5.56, 5.32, 5.44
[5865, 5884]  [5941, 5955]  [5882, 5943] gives 6.2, 6.46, 5.35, 5.89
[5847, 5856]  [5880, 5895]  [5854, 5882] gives -3.3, 5.66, 5.35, 5.52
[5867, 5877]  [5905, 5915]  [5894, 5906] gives 1.5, 6.59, 5.51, 5.8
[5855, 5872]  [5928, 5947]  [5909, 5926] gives 0.0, 5.69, 5.27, 5.38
